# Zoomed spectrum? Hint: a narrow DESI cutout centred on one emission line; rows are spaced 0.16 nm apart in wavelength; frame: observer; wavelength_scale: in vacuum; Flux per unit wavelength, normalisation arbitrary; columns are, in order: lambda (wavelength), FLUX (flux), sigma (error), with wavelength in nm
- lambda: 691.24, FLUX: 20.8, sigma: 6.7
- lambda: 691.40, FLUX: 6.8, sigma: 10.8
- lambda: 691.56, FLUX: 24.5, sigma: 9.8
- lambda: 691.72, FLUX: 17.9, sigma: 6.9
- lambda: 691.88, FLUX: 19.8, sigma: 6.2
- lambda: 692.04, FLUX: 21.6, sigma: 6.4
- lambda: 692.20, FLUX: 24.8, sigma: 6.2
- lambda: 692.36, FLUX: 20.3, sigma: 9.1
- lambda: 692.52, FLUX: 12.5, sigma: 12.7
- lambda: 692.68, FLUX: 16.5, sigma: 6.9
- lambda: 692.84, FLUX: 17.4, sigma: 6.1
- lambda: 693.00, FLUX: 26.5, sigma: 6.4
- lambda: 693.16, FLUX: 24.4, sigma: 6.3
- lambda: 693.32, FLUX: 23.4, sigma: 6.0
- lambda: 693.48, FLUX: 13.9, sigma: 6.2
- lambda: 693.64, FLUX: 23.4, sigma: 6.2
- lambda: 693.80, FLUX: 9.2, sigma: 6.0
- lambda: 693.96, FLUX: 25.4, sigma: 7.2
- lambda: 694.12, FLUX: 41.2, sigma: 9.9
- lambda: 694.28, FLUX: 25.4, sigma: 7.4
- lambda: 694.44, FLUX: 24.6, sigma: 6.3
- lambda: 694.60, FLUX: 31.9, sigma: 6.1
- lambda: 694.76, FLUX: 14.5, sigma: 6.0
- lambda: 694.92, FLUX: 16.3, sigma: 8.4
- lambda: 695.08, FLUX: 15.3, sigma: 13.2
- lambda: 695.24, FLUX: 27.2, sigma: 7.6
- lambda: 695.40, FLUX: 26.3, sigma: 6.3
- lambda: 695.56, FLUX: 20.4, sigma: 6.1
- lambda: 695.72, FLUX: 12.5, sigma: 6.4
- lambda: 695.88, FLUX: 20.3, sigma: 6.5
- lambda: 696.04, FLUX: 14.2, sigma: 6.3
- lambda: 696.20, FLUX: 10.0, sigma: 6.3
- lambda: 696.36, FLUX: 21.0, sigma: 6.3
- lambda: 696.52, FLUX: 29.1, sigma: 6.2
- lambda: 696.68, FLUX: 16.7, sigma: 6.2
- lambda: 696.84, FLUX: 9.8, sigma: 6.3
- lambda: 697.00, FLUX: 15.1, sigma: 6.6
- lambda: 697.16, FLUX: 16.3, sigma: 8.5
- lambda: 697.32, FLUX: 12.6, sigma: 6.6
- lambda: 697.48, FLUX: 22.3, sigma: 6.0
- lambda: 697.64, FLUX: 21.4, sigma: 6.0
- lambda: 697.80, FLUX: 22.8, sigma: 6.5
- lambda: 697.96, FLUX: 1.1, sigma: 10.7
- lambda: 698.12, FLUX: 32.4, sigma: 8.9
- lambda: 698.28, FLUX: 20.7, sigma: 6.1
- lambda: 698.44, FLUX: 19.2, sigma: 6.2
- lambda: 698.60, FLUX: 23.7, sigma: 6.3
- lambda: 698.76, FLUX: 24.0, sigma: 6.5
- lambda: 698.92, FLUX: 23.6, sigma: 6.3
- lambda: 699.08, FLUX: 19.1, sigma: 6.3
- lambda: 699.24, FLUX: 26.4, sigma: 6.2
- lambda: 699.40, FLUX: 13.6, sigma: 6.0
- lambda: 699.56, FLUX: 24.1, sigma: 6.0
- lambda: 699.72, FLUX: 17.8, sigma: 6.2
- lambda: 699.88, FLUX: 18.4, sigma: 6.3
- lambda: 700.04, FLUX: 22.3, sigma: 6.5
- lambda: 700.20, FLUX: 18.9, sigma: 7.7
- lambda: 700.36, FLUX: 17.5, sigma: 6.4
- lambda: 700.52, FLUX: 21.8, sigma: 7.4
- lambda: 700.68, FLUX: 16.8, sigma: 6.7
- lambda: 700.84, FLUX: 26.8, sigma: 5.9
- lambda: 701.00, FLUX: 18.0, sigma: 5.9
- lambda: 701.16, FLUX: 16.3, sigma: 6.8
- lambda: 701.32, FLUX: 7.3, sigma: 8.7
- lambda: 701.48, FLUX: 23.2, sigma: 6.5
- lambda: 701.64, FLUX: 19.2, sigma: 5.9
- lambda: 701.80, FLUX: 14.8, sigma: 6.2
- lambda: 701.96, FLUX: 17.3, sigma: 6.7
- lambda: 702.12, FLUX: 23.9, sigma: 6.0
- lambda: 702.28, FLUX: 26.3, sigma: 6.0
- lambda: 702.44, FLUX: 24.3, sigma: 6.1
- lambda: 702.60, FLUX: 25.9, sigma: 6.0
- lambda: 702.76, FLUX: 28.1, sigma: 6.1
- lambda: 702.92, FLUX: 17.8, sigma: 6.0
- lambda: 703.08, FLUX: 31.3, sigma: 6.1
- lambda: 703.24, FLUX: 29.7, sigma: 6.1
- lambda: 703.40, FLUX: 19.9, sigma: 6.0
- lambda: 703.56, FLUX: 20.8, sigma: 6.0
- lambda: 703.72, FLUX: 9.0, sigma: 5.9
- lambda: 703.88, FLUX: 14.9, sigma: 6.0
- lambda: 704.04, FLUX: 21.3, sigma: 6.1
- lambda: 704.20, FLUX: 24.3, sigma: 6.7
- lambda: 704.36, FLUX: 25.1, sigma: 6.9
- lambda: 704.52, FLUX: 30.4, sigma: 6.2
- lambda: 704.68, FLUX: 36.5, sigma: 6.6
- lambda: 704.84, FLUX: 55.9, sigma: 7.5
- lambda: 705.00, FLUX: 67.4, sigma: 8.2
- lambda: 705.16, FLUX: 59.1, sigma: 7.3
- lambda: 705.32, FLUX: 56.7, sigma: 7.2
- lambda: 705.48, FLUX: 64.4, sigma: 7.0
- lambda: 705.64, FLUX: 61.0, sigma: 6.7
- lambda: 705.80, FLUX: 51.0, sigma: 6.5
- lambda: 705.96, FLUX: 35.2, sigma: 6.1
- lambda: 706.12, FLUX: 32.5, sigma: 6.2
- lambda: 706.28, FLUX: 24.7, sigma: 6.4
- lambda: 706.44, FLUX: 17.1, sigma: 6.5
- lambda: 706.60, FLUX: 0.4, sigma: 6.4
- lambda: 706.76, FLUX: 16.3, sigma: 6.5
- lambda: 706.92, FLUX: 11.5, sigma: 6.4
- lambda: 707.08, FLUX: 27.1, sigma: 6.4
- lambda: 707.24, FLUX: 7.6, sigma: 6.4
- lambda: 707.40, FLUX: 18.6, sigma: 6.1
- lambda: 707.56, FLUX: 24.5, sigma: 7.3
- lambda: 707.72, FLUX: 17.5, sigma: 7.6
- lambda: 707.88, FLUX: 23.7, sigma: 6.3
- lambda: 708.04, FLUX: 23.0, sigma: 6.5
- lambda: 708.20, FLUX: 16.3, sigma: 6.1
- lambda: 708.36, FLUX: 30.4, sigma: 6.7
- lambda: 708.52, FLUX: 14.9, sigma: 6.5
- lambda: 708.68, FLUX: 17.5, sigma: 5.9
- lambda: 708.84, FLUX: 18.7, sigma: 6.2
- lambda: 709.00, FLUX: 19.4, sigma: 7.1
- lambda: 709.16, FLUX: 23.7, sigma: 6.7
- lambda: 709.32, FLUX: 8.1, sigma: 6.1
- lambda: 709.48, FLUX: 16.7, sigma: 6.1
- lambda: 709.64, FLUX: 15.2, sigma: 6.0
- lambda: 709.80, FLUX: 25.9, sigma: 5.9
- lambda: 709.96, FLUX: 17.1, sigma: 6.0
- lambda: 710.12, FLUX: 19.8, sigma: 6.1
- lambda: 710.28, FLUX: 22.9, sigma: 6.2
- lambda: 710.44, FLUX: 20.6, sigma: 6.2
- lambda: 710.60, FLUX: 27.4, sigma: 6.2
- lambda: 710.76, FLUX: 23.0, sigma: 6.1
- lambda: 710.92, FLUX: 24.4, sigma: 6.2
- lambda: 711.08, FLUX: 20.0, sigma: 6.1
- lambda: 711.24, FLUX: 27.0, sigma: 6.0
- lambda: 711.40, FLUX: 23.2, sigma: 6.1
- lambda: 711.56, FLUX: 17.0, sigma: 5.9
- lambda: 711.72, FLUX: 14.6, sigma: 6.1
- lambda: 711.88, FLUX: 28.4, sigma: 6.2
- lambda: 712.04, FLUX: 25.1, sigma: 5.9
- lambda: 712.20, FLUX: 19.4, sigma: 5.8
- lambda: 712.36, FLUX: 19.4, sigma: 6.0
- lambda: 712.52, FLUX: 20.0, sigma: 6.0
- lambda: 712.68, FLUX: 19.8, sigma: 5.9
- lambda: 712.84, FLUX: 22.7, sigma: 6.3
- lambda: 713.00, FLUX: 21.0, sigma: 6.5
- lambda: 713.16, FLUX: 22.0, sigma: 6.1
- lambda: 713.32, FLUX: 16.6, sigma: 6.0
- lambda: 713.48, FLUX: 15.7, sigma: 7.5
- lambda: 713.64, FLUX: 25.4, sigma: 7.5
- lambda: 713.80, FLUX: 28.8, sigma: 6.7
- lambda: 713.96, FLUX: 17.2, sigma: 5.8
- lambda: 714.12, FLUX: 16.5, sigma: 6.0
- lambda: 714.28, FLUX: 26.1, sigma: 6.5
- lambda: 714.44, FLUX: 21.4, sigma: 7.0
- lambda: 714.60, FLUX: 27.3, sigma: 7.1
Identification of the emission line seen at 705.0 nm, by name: [O II]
